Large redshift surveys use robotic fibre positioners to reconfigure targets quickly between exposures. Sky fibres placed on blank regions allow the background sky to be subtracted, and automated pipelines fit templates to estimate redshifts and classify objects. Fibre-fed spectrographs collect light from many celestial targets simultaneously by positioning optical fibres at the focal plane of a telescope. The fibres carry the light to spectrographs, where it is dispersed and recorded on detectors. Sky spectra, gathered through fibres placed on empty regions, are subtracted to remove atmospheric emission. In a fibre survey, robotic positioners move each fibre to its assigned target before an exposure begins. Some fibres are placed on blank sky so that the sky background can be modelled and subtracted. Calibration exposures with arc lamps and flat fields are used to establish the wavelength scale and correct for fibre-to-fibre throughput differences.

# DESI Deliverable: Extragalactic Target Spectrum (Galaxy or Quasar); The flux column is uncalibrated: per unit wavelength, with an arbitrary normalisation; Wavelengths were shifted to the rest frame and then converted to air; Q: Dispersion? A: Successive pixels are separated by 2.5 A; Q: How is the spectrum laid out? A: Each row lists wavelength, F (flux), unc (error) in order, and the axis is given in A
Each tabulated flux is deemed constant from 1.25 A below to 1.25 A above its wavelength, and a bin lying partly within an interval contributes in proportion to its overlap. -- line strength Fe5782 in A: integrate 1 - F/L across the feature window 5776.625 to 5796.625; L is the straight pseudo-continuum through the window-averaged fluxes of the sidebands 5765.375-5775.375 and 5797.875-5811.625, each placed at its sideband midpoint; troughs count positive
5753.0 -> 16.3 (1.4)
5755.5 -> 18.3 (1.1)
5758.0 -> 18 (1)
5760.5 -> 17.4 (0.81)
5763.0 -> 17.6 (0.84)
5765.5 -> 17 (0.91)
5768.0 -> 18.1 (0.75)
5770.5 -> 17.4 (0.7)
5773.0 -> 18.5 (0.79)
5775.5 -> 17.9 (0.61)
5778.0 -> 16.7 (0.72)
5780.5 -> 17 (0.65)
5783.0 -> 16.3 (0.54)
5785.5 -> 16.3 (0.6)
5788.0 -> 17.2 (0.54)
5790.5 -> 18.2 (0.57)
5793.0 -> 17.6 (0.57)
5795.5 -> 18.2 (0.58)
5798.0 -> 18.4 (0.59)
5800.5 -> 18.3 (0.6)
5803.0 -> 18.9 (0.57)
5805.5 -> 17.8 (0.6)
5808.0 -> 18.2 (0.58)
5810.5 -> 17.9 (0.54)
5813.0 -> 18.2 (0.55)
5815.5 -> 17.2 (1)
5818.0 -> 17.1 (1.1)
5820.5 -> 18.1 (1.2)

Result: 0.9 A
